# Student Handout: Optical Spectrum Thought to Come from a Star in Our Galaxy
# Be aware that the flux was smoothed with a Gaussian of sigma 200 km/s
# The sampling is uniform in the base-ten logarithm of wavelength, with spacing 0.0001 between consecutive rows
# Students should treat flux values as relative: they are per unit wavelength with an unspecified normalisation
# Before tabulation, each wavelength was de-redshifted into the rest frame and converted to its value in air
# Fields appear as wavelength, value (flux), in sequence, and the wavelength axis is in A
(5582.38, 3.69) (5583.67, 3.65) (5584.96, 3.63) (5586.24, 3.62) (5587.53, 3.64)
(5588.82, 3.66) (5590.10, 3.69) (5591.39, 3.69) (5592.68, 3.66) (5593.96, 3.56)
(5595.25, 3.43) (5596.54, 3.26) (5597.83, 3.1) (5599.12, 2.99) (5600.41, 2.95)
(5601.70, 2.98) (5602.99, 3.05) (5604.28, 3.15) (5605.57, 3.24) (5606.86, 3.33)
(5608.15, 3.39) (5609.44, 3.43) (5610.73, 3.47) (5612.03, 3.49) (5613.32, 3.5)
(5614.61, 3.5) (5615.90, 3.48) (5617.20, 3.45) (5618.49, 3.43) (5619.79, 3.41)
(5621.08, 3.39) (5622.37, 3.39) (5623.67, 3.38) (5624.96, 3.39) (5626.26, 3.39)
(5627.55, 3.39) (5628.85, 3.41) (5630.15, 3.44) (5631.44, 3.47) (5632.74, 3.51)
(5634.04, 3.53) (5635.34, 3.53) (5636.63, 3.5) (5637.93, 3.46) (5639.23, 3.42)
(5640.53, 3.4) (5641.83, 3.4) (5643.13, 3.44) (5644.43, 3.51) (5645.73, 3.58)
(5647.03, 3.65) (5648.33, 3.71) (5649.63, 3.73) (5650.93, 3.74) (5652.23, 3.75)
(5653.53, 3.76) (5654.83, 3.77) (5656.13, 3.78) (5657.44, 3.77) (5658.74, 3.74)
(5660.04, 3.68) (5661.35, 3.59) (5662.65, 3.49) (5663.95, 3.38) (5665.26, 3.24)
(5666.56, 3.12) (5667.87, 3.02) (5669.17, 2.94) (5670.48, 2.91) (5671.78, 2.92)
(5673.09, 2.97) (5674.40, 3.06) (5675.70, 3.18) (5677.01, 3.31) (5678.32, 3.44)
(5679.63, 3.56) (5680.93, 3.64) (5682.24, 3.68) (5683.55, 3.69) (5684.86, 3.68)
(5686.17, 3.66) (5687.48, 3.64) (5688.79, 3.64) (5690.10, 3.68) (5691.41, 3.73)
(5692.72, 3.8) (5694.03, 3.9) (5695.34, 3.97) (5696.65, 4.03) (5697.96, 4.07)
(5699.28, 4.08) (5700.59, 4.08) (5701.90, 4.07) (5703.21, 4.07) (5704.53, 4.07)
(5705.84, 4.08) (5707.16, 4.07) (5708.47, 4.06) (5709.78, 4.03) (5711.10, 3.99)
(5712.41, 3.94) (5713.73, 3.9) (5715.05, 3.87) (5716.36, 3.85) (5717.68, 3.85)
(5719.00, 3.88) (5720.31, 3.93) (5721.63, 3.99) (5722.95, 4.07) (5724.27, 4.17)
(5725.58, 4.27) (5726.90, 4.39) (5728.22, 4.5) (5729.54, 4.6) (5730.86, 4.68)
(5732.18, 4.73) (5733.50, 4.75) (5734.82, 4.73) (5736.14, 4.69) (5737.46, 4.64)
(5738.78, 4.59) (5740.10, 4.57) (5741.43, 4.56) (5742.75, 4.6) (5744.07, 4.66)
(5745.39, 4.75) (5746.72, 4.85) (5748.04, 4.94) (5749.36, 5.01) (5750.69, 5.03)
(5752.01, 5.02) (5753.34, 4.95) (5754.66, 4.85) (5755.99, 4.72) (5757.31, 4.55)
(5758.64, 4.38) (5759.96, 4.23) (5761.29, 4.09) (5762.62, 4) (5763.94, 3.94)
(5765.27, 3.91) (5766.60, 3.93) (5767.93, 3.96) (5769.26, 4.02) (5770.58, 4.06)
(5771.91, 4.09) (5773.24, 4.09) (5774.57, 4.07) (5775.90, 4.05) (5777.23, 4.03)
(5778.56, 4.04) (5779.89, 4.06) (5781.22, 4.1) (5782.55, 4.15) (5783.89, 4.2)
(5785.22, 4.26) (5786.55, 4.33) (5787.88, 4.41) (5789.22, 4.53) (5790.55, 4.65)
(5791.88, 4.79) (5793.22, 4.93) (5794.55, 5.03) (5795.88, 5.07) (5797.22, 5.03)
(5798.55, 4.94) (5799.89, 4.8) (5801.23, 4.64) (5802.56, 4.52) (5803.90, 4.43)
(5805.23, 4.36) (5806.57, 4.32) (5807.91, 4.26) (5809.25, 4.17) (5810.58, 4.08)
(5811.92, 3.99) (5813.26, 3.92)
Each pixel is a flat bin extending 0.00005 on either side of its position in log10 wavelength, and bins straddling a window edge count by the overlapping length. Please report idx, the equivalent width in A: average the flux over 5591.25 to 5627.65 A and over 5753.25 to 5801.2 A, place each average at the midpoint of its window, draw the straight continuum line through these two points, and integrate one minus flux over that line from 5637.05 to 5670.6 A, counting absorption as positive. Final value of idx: 1.0 A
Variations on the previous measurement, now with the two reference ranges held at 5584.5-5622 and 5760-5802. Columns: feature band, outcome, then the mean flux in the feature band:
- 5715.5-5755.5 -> -4.3 A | 4.53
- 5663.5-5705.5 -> 2.8 A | 3.58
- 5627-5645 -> 0.6 A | 3.46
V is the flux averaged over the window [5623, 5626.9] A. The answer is 3.38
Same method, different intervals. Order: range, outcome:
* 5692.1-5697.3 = 3.93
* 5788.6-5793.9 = 4.73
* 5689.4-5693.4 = 3.74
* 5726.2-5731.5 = 4.54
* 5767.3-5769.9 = 3.99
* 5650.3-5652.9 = 3.75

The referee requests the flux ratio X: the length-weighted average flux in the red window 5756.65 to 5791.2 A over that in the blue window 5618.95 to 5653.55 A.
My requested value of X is 1.2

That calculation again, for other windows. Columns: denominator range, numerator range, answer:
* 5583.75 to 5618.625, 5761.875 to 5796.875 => 1.25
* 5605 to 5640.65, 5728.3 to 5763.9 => 1.35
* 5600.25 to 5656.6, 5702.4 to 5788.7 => 1.24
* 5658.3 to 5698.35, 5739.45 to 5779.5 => 1.26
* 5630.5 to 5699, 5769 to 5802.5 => 1.25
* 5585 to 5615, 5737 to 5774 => 1.32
